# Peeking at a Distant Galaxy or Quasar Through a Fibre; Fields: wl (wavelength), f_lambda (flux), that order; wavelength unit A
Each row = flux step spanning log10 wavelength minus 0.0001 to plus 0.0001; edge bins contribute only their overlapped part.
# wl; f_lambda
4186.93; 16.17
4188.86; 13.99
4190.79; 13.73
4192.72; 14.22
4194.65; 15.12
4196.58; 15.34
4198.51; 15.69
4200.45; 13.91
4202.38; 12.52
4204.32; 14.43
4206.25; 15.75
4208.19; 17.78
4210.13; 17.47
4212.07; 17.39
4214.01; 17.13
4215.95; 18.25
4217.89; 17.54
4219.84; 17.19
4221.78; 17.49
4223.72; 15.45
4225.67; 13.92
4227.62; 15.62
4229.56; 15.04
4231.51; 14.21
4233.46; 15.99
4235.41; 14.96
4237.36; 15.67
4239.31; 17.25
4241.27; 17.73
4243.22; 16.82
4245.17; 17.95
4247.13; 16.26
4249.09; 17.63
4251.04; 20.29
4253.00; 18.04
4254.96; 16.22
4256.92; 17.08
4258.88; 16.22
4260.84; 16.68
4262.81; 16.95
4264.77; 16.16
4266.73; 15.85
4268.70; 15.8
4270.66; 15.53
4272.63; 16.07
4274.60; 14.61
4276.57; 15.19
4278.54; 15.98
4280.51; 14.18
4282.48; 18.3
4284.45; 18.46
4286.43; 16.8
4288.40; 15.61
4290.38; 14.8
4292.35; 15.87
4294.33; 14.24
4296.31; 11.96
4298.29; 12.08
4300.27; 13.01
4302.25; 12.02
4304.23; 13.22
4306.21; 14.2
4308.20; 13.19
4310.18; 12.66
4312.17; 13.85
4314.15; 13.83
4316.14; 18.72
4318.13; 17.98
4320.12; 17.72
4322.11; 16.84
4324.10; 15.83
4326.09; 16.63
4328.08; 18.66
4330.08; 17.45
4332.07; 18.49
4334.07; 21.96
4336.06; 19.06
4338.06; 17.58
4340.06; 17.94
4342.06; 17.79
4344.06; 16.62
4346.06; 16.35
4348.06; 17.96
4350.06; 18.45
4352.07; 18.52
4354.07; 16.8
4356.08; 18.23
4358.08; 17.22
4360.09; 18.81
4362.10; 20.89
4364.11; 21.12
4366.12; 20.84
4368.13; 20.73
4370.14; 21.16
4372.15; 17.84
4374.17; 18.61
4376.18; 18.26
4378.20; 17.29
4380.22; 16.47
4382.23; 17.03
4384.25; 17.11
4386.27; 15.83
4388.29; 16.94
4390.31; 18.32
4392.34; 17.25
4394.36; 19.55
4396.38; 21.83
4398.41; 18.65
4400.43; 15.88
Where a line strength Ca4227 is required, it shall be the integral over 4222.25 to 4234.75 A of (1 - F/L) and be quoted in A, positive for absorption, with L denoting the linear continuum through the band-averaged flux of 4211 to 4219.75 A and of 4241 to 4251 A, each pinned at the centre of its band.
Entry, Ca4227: 1.7 A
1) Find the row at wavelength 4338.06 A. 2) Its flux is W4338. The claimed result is 17.58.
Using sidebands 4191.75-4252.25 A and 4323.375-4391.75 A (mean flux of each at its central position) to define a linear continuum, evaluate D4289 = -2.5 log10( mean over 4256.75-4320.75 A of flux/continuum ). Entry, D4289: 0.13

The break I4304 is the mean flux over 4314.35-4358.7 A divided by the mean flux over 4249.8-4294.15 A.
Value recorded 1.09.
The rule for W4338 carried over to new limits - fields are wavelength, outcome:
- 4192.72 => 14.22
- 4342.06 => 17.79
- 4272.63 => 16.07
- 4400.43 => 15.88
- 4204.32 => 14.43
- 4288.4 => 15.61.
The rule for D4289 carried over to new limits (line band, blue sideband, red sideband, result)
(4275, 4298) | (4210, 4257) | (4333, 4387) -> 0.131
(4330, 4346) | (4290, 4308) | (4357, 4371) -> -0.055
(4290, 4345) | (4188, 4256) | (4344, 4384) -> 0.120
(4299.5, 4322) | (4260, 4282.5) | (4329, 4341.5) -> 0.199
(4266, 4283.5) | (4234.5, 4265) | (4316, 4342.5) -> 0.106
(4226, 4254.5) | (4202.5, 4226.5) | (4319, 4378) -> 0.018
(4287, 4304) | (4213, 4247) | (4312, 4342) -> 0.243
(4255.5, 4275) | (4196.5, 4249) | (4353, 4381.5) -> 0.052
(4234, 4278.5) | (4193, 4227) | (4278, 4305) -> -0.088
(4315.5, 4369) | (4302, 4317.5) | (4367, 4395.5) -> -0.154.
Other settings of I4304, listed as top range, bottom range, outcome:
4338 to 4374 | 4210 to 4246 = 1.13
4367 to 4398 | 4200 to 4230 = 1.14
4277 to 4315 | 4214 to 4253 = 0.87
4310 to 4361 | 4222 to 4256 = 1.06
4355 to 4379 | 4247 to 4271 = 1.14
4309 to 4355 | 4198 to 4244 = 1.08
